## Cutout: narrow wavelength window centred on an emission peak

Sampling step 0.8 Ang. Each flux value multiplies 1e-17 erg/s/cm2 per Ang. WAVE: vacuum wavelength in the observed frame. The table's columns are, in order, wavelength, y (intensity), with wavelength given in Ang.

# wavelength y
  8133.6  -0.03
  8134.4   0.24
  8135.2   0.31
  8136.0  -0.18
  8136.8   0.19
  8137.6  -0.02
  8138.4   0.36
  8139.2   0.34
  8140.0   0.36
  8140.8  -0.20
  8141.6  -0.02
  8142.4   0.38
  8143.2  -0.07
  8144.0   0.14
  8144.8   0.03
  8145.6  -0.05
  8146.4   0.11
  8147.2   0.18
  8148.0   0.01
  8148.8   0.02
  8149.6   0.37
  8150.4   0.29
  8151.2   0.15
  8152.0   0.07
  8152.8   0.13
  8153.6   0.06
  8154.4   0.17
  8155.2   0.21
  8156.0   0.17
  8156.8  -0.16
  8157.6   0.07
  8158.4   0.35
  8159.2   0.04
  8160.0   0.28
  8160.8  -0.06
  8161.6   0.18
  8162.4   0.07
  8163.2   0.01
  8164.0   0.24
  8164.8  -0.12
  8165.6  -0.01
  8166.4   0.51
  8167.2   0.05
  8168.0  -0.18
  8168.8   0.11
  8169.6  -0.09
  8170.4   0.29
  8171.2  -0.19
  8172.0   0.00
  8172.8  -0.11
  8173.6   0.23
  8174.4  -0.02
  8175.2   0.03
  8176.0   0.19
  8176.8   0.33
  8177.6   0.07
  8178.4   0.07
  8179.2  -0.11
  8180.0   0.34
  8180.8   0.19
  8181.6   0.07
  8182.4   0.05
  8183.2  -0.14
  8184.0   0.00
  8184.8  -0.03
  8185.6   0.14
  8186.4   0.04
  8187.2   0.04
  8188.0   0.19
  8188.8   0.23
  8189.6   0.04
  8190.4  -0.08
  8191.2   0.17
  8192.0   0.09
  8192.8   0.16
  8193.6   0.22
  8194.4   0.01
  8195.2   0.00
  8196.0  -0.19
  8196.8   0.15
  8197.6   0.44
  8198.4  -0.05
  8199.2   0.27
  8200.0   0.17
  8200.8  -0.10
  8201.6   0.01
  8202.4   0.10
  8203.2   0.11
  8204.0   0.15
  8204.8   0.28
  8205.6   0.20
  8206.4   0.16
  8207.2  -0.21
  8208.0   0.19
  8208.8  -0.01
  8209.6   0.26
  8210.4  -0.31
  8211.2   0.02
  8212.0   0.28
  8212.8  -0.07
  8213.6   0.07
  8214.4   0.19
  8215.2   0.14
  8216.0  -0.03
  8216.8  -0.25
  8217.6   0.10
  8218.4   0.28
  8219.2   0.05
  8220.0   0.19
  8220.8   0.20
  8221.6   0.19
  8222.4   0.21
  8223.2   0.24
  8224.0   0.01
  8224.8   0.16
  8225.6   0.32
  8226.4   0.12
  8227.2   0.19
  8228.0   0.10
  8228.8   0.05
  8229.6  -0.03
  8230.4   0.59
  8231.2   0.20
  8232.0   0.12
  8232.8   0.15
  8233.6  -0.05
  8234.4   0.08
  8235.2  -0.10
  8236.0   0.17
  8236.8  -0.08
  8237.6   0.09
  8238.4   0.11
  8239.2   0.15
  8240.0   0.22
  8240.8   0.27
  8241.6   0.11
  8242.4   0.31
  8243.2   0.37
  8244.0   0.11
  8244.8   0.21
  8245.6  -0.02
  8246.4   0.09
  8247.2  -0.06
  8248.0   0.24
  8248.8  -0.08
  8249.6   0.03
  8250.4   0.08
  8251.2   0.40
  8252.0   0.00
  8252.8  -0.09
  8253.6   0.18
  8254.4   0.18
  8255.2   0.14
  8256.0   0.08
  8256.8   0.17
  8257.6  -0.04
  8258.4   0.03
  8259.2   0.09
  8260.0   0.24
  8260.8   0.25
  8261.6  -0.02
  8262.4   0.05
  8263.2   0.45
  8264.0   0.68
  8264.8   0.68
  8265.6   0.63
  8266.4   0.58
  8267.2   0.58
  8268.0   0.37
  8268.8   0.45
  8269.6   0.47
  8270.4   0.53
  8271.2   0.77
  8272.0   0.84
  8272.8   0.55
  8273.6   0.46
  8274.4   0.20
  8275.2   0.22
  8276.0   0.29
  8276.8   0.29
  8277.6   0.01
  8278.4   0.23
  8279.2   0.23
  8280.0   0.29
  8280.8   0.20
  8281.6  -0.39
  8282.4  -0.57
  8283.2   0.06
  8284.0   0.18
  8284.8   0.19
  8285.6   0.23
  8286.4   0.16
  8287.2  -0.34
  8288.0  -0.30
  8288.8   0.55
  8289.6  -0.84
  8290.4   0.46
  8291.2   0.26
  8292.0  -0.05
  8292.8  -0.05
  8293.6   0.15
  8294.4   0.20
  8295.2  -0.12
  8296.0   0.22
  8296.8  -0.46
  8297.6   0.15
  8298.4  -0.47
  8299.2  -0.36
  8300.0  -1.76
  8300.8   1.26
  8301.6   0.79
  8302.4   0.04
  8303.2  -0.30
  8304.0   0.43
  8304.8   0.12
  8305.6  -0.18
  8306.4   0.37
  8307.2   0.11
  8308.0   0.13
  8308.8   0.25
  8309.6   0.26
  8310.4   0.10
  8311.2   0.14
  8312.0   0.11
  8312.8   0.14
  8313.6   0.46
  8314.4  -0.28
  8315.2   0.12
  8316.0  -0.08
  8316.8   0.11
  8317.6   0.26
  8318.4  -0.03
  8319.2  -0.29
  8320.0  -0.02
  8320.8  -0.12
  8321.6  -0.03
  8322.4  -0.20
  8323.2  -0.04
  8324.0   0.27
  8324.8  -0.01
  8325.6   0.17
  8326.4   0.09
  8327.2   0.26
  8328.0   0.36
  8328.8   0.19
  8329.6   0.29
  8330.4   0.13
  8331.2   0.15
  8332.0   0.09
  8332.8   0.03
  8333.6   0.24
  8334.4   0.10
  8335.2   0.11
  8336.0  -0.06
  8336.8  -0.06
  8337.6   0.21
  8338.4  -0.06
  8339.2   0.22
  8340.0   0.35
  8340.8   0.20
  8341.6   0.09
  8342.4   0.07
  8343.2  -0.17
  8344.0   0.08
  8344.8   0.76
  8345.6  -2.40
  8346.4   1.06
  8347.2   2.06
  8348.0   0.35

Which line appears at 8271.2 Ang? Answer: [O II]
